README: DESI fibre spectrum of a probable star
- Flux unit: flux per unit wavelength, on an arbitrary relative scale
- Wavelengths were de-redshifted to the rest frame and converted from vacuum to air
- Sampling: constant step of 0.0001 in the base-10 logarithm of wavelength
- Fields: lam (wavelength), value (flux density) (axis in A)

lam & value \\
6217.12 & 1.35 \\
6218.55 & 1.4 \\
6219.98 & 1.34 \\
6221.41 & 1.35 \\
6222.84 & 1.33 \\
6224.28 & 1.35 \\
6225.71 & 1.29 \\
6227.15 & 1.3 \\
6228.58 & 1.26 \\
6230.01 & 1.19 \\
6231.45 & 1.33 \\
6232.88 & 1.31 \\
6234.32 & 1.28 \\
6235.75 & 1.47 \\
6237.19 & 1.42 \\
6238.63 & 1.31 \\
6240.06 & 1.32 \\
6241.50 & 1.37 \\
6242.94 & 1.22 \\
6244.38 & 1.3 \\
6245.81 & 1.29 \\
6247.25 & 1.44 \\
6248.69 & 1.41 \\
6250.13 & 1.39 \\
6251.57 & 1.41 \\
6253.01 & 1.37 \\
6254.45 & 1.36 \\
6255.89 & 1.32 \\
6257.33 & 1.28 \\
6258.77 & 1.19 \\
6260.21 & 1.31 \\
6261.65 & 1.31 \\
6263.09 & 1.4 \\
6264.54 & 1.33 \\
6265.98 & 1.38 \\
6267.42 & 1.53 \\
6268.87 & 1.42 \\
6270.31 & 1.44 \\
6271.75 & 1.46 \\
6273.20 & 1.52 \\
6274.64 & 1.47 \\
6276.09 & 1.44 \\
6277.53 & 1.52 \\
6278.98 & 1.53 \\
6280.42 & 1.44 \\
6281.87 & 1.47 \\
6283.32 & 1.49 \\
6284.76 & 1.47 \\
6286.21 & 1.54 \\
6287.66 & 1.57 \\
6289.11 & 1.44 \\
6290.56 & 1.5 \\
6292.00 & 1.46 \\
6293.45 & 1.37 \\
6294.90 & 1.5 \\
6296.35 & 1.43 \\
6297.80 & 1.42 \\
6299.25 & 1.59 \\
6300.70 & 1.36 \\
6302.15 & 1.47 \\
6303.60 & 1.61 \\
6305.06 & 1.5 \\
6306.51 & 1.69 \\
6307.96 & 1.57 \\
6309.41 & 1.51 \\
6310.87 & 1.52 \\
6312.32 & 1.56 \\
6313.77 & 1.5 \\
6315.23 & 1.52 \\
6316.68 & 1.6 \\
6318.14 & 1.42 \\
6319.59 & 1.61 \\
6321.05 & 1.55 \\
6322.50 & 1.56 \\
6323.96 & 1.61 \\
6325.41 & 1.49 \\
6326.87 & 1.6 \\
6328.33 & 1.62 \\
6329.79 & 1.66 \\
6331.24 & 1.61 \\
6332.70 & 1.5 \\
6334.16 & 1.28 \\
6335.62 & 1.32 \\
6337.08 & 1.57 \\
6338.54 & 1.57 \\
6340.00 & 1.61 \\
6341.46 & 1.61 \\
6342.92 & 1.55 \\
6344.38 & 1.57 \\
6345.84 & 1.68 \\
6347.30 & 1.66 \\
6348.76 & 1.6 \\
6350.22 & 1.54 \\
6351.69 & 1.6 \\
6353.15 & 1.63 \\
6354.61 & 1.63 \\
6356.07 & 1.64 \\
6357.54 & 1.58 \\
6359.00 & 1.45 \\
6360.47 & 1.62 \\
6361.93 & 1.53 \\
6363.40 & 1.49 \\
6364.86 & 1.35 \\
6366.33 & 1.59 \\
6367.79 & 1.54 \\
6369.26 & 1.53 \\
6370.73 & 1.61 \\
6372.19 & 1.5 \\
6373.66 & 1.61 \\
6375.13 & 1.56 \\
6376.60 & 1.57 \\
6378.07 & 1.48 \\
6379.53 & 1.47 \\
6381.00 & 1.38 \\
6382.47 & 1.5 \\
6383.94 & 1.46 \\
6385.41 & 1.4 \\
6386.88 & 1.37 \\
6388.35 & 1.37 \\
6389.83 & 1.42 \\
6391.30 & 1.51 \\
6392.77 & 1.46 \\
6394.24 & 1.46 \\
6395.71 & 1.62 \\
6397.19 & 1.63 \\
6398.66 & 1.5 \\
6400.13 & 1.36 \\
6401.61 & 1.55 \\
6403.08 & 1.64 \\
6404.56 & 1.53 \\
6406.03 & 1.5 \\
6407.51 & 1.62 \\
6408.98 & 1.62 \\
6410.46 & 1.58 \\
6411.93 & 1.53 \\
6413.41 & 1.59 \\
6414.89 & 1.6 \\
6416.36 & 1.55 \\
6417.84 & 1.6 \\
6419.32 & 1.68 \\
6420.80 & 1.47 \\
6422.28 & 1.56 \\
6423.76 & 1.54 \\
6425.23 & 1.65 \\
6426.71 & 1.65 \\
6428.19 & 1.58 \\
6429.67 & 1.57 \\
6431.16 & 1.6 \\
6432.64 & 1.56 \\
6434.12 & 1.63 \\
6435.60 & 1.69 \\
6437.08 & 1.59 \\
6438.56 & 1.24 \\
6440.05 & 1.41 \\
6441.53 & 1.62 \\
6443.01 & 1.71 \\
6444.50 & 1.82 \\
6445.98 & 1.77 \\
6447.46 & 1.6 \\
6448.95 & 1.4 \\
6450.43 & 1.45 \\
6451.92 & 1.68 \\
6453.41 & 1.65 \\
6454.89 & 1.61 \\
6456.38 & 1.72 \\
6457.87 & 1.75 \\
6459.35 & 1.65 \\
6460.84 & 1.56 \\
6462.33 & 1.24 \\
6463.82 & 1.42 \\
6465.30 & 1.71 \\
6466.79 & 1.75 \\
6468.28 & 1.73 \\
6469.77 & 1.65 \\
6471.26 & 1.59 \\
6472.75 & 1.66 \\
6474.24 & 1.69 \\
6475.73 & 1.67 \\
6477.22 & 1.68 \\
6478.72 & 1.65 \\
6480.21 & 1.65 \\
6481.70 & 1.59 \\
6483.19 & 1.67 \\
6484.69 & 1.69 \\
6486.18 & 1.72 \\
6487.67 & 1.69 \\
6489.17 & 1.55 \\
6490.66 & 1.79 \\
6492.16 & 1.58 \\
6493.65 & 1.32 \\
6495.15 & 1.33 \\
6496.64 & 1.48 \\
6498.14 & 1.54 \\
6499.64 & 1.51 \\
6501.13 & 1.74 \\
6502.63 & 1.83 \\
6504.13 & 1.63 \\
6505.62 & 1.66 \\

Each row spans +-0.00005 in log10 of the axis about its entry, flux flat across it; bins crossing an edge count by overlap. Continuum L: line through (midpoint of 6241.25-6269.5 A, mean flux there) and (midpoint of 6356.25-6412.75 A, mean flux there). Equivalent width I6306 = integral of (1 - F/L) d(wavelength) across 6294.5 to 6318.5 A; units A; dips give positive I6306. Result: -1.7 A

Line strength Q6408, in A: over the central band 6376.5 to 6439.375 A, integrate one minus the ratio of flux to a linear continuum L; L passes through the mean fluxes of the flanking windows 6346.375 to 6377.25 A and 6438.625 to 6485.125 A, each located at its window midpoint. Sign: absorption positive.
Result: 2.3 A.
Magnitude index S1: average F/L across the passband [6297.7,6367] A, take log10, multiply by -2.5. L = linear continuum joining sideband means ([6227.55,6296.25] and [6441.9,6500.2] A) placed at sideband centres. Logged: -0.06 mag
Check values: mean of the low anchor 1.39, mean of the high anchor 1.61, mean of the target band 1.55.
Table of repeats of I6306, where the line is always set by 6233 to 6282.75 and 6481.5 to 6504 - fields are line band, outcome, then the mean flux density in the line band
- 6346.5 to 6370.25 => -1.3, 1.56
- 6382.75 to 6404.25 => 0.4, 1.48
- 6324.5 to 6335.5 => -0.6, 1.53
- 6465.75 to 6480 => -0.8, 1.67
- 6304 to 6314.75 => -0.9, 1.55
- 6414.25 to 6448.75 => -1.0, 1.59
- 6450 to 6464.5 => -0.1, 1.58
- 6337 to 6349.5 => -1.2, 1.6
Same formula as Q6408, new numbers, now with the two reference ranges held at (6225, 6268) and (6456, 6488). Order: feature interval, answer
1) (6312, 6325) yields -1.0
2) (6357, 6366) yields -0.1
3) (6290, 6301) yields -0.4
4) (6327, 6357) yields -2.2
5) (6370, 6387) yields 0.2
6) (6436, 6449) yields 0.1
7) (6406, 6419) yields -0.2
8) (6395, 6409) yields -0.1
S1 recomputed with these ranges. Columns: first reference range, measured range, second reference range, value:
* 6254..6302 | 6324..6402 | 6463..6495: -0.01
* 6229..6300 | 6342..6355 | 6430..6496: -0.08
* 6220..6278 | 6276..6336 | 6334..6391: -0.05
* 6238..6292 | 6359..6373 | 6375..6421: -0.02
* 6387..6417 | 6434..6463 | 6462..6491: 0.01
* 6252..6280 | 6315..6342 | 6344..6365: -0.01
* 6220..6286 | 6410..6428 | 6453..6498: -0.02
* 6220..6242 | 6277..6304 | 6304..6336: -0.01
